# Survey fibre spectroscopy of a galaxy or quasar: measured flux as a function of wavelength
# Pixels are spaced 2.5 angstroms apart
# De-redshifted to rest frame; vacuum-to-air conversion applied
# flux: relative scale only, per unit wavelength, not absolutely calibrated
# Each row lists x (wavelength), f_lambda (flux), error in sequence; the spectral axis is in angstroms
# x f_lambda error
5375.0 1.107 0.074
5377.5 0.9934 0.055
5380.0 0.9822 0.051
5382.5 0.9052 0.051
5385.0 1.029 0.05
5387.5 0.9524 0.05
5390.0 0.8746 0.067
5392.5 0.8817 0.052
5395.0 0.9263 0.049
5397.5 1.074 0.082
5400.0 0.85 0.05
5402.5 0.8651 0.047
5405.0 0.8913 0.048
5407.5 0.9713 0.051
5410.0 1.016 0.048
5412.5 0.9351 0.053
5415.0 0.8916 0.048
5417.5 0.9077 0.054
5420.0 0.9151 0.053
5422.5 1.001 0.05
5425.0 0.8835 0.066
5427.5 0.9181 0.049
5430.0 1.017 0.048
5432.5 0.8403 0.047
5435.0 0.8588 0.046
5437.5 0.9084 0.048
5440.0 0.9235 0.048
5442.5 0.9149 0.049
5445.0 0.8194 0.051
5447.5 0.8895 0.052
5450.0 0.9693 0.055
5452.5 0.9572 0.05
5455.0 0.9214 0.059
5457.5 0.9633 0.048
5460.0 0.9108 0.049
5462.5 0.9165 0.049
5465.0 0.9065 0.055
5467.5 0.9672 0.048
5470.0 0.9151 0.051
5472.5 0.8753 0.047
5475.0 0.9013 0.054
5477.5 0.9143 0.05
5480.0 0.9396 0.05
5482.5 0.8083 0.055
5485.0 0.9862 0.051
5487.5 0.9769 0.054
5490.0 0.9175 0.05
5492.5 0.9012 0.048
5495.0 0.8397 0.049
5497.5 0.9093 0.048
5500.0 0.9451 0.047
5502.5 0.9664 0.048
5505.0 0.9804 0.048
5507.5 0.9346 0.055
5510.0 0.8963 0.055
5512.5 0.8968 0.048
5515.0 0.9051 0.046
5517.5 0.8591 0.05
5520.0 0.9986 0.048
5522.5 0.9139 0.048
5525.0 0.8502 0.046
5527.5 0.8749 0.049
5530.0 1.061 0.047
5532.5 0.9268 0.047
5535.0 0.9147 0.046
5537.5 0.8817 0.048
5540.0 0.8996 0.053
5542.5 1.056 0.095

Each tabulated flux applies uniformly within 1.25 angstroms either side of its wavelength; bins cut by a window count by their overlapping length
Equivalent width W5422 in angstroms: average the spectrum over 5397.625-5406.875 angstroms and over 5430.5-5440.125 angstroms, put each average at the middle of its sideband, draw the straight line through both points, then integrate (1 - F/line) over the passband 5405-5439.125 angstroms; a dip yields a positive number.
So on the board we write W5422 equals -1.3 angstroms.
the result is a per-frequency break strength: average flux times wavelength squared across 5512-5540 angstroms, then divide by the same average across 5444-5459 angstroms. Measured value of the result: 1.0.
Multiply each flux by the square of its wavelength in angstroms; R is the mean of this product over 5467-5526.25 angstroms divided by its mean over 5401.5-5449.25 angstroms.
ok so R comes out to 1.03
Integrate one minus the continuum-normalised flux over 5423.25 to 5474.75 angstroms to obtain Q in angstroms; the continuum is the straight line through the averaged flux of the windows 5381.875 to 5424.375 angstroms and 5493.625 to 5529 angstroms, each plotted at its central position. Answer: 0.61 angstroms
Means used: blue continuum 0.934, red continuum 0.913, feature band 0.914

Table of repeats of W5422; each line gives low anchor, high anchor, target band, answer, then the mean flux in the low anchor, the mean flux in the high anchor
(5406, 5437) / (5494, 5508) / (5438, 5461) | 0.3 angstroms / 0.929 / 0.931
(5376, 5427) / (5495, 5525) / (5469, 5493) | 0.3 angstroms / 0.938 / 0.921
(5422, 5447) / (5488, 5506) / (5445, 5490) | -0.3 angstroms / 0.905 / 0.924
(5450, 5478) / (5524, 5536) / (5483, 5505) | -0.1 angstroms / 0.925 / 0.927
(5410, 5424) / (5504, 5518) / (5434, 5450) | 0.7 angstroms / 0.937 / 0.914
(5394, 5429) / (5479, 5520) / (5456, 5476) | 0.1 angstroms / 0.933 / 0.919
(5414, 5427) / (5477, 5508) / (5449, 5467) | -0.3 angstroms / 0.92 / 0.925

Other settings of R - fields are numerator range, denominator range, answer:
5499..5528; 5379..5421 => 1.03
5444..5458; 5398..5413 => 1.01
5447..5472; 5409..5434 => 1.01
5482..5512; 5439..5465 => 1.02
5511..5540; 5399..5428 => 1.04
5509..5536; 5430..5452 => 1.05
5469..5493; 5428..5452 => 1.02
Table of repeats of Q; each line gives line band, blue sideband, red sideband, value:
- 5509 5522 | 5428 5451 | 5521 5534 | 0.2 angstroms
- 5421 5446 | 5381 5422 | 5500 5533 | 0.6 angstroms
